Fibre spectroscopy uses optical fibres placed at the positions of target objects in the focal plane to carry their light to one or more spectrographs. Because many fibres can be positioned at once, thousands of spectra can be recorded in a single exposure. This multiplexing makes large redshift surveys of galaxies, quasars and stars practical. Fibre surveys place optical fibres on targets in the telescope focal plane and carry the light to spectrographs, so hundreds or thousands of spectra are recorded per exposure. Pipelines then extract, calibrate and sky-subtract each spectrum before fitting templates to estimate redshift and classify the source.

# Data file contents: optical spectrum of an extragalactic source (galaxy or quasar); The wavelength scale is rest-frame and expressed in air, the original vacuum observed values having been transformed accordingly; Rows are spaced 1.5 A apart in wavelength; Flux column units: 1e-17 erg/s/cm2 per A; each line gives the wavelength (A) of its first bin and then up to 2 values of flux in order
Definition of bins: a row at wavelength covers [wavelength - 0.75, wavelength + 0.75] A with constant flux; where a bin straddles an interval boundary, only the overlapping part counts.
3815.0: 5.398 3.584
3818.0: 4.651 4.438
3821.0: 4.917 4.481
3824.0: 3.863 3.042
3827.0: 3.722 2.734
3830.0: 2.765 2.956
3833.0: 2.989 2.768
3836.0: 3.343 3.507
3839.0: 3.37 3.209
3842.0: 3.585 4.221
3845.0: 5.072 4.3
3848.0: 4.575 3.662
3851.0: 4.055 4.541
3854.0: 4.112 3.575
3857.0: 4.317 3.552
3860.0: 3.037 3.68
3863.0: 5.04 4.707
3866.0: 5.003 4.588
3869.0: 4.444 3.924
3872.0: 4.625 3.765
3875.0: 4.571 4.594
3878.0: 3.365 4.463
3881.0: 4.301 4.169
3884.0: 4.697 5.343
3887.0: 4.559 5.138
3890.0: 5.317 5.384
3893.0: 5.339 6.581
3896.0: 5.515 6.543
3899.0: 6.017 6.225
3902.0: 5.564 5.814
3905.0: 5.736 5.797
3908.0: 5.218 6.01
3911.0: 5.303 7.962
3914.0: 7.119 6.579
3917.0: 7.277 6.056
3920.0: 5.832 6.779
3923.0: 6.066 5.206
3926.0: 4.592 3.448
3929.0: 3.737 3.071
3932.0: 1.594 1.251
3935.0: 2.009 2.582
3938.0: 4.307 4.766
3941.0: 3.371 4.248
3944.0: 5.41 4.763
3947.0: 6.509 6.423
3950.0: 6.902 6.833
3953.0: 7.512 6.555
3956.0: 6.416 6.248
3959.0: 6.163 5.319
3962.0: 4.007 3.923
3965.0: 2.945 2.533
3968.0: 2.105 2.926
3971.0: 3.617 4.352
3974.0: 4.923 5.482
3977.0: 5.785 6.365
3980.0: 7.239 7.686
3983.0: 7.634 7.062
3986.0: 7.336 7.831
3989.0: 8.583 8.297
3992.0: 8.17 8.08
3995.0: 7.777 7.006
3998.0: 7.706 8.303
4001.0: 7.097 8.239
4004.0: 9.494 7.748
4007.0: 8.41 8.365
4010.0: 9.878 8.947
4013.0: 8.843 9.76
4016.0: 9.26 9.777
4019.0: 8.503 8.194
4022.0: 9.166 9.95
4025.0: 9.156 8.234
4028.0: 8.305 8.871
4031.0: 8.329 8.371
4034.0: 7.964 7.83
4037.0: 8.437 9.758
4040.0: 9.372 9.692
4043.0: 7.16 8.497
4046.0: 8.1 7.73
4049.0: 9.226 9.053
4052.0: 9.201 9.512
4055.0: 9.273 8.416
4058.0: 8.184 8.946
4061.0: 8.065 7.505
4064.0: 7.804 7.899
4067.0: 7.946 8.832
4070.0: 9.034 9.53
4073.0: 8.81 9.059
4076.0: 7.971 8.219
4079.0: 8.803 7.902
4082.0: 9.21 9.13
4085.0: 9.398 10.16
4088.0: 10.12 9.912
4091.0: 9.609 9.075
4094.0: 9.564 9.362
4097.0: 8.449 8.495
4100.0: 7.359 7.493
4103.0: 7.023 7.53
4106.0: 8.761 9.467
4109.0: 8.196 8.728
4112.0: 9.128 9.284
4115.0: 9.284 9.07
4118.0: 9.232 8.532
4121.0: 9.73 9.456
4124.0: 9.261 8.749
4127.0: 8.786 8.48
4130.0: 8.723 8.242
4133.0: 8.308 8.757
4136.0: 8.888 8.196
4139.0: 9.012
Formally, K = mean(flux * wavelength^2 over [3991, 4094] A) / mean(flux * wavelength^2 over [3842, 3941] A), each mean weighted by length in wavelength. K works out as 2.0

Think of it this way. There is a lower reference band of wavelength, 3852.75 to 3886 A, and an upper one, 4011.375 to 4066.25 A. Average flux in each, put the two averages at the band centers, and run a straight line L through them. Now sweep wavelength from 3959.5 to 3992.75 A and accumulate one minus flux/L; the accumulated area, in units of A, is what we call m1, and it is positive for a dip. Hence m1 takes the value 6.9 A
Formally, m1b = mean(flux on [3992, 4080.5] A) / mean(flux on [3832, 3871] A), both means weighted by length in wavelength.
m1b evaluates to 2.16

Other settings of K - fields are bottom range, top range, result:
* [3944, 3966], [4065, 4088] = 1.65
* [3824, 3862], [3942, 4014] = 1.94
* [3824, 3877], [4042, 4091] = 2.51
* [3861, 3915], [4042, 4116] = 1.84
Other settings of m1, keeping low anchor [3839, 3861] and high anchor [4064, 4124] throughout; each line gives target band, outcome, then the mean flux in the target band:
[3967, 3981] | 3.7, 4.77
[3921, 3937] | 5.4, 3.64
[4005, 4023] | -4.2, 8.93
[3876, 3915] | -4.7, 5.48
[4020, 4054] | -4.5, 8.7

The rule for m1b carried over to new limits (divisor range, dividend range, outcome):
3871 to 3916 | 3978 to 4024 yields 1.54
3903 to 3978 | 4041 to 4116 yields 1.74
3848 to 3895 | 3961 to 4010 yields 1.46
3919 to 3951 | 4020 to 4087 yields 1.95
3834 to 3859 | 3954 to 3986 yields 1.35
